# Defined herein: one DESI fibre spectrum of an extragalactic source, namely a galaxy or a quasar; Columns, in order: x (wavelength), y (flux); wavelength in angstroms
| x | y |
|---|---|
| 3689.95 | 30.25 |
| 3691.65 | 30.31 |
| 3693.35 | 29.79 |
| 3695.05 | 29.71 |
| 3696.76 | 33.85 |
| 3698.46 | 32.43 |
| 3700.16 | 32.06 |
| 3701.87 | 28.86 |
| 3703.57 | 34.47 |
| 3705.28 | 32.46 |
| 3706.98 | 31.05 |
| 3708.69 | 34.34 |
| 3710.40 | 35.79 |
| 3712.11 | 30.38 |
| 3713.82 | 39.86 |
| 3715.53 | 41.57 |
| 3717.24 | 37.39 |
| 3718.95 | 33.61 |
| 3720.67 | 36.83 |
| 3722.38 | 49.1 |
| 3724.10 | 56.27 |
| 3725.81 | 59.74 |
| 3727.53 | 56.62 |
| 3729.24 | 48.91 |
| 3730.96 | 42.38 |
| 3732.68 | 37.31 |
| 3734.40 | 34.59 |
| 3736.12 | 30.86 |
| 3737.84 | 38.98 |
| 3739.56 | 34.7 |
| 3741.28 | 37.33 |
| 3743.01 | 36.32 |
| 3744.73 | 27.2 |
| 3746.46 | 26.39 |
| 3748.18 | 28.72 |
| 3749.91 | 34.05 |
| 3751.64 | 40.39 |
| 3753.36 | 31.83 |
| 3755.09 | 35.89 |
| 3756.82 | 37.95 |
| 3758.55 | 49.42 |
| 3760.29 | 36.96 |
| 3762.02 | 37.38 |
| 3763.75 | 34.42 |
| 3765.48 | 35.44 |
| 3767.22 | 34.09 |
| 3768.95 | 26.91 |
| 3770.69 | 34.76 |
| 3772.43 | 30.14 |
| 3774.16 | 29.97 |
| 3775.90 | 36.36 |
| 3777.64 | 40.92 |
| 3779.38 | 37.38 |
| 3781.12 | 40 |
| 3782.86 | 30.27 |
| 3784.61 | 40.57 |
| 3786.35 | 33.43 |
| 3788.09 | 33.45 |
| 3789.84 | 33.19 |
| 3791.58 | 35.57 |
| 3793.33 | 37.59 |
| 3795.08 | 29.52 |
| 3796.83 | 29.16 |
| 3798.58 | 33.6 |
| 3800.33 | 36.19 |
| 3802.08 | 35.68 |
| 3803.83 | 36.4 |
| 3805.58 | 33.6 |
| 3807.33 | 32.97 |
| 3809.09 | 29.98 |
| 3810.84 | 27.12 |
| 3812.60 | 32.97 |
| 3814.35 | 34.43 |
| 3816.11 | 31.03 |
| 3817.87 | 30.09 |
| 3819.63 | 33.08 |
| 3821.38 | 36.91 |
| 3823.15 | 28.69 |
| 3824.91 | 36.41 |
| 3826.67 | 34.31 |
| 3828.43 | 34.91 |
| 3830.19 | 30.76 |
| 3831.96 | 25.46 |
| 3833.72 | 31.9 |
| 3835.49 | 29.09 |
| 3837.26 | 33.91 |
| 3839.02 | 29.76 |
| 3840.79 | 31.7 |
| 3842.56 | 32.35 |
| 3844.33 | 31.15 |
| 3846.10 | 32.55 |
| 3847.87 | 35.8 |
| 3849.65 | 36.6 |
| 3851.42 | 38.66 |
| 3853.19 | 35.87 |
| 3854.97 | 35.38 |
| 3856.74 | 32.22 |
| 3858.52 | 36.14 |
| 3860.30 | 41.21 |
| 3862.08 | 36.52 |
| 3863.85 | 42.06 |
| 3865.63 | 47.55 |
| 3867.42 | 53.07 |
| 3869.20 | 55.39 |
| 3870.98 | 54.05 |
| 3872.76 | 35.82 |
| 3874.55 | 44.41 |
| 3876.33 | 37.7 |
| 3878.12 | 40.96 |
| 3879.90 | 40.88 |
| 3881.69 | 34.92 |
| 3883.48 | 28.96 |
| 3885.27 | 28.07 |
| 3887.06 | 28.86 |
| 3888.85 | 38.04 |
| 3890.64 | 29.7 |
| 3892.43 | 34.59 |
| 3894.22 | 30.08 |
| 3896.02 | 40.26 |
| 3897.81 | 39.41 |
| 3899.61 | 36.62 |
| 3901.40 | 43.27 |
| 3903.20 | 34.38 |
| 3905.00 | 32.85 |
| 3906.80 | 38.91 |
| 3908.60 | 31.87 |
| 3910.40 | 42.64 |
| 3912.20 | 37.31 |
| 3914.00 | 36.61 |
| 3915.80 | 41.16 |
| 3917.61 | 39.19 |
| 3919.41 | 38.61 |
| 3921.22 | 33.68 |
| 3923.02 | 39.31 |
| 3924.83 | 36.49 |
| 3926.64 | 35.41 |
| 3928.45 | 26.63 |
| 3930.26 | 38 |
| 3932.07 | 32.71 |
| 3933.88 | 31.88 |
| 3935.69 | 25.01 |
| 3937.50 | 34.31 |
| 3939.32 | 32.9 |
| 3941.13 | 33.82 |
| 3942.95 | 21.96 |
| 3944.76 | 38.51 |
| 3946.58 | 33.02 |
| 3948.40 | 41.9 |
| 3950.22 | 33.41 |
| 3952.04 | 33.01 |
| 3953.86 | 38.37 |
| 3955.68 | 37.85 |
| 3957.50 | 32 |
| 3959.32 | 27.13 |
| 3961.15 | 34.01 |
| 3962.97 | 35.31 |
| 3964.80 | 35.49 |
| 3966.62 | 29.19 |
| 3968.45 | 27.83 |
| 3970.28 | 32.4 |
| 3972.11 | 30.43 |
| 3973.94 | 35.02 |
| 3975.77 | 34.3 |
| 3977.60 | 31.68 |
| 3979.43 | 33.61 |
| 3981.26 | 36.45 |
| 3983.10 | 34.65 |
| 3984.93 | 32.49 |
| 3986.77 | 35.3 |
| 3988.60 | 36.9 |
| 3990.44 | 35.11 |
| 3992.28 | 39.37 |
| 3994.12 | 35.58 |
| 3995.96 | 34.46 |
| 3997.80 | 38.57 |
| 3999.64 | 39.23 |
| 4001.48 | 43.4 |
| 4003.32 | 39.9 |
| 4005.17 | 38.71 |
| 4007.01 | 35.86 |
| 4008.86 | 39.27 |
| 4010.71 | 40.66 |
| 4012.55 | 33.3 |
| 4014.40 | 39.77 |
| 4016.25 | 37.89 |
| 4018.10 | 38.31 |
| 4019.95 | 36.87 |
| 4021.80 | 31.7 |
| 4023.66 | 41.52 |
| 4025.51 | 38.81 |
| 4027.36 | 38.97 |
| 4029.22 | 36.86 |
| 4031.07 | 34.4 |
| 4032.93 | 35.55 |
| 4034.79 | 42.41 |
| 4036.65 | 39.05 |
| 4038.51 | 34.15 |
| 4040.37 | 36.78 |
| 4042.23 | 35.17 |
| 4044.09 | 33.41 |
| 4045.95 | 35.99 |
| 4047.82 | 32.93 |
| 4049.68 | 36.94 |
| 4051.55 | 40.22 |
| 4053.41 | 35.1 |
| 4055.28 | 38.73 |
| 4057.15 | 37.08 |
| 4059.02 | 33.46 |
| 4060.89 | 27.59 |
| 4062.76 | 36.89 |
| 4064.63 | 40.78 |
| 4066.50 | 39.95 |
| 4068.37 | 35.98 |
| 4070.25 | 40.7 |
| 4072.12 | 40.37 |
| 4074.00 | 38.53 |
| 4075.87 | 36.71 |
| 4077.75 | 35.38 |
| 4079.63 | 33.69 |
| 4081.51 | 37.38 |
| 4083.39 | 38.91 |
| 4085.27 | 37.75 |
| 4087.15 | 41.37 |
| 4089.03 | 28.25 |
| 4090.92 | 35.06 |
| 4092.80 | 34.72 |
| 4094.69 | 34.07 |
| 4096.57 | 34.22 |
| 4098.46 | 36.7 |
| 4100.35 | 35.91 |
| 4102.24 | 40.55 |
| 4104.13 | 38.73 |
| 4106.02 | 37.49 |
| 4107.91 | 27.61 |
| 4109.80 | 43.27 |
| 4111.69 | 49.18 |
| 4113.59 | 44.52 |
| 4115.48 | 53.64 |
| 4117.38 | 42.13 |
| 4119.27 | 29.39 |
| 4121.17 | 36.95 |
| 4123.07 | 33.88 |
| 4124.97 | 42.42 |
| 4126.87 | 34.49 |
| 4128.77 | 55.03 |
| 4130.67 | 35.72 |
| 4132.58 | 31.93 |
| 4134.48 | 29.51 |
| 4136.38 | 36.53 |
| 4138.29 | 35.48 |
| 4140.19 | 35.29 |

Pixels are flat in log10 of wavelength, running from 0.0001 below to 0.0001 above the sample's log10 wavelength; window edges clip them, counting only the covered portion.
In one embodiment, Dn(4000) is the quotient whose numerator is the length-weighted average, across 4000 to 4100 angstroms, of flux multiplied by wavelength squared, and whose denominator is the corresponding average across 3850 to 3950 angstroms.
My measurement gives 1.08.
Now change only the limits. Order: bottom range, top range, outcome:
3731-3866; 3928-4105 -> 1.16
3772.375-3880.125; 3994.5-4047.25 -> 1.16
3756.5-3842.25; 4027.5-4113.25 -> 1.26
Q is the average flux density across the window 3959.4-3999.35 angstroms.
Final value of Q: 34.1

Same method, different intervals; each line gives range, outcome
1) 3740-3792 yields 34.9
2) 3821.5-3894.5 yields 36.1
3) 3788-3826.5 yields 33.1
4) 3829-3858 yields 32.8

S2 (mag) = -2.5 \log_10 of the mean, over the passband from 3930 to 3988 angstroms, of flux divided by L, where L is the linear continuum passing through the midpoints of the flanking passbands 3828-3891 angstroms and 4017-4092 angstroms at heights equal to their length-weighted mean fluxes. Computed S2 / 0.11 mag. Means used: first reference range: 36.5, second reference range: 36.7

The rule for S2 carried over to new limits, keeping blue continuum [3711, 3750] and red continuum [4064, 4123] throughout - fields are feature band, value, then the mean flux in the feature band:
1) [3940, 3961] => 0.142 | 33.7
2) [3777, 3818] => 0.148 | 34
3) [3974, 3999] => 0.089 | 35.3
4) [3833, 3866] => 0.107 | 35.1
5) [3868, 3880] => -0.155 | 44.6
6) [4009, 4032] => 0.021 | 37.5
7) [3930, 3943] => 0.214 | 31.6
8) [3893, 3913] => 0.046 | 37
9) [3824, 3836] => 0.213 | 31.9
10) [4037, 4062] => 0.084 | 35.3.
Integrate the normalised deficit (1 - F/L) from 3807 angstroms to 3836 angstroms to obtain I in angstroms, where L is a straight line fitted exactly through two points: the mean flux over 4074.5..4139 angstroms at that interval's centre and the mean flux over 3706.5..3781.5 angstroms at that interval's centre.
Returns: 4.4 angstroms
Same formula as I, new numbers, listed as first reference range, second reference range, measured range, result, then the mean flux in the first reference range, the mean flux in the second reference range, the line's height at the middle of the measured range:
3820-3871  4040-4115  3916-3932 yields 0.24 angstroms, 36.3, 37.1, 36.5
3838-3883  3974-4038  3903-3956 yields 4.11 angstroms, 38.8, 37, 38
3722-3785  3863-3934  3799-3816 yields 2.07 angstroms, 37.7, 37.9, 37.8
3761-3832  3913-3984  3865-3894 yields -4.68 angstroms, 33.6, 33.9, 33.8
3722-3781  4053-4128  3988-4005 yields -0.21 angstroms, 37.9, 37.6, 37.6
